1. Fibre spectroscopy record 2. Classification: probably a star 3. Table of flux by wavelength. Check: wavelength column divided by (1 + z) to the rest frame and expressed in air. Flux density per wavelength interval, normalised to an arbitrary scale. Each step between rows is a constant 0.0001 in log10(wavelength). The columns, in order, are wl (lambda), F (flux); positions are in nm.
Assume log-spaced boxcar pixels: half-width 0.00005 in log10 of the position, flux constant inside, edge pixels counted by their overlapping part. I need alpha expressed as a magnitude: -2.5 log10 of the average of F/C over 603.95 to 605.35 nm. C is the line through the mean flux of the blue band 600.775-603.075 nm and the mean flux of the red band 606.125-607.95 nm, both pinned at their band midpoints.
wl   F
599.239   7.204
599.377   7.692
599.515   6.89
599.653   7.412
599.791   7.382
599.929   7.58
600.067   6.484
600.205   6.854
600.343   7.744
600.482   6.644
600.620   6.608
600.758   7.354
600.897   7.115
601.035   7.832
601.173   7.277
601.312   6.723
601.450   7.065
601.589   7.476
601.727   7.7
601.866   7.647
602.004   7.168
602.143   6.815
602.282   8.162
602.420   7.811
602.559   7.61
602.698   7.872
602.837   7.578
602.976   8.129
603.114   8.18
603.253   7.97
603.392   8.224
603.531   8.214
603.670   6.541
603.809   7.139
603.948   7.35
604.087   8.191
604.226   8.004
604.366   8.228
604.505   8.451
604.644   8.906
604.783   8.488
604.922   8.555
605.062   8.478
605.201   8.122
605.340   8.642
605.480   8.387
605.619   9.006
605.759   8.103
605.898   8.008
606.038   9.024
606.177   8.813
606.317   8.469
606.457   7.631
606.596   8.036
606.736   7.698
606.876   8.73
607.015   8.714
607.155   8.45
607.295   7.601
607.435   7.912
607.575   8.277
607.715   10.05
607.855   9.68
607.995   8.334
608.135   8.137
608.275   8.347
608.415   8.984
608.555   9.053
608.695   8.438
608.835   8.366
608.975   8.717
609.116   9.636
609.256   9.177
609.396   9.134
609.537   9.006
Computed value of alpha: -0.04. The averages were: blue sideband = 7.51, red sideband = 8.46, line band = 8.35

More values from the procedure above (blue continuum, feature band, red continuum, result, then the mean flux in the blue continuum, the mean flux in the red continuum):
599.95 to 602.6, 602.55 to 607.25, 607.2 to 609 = -0.03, 7.27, 8.6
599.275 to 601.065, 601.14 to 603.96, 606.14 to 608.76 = 0.01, 7.19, 8.49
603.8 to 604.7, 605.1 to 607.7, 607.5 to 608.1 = 0.04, 8.08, 9.02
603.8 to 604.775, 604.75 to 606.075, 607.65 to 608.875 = -0.02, 8.12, 8.83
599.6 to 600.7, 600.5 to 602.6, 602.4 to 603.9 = 0.01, 7.09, 7.74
